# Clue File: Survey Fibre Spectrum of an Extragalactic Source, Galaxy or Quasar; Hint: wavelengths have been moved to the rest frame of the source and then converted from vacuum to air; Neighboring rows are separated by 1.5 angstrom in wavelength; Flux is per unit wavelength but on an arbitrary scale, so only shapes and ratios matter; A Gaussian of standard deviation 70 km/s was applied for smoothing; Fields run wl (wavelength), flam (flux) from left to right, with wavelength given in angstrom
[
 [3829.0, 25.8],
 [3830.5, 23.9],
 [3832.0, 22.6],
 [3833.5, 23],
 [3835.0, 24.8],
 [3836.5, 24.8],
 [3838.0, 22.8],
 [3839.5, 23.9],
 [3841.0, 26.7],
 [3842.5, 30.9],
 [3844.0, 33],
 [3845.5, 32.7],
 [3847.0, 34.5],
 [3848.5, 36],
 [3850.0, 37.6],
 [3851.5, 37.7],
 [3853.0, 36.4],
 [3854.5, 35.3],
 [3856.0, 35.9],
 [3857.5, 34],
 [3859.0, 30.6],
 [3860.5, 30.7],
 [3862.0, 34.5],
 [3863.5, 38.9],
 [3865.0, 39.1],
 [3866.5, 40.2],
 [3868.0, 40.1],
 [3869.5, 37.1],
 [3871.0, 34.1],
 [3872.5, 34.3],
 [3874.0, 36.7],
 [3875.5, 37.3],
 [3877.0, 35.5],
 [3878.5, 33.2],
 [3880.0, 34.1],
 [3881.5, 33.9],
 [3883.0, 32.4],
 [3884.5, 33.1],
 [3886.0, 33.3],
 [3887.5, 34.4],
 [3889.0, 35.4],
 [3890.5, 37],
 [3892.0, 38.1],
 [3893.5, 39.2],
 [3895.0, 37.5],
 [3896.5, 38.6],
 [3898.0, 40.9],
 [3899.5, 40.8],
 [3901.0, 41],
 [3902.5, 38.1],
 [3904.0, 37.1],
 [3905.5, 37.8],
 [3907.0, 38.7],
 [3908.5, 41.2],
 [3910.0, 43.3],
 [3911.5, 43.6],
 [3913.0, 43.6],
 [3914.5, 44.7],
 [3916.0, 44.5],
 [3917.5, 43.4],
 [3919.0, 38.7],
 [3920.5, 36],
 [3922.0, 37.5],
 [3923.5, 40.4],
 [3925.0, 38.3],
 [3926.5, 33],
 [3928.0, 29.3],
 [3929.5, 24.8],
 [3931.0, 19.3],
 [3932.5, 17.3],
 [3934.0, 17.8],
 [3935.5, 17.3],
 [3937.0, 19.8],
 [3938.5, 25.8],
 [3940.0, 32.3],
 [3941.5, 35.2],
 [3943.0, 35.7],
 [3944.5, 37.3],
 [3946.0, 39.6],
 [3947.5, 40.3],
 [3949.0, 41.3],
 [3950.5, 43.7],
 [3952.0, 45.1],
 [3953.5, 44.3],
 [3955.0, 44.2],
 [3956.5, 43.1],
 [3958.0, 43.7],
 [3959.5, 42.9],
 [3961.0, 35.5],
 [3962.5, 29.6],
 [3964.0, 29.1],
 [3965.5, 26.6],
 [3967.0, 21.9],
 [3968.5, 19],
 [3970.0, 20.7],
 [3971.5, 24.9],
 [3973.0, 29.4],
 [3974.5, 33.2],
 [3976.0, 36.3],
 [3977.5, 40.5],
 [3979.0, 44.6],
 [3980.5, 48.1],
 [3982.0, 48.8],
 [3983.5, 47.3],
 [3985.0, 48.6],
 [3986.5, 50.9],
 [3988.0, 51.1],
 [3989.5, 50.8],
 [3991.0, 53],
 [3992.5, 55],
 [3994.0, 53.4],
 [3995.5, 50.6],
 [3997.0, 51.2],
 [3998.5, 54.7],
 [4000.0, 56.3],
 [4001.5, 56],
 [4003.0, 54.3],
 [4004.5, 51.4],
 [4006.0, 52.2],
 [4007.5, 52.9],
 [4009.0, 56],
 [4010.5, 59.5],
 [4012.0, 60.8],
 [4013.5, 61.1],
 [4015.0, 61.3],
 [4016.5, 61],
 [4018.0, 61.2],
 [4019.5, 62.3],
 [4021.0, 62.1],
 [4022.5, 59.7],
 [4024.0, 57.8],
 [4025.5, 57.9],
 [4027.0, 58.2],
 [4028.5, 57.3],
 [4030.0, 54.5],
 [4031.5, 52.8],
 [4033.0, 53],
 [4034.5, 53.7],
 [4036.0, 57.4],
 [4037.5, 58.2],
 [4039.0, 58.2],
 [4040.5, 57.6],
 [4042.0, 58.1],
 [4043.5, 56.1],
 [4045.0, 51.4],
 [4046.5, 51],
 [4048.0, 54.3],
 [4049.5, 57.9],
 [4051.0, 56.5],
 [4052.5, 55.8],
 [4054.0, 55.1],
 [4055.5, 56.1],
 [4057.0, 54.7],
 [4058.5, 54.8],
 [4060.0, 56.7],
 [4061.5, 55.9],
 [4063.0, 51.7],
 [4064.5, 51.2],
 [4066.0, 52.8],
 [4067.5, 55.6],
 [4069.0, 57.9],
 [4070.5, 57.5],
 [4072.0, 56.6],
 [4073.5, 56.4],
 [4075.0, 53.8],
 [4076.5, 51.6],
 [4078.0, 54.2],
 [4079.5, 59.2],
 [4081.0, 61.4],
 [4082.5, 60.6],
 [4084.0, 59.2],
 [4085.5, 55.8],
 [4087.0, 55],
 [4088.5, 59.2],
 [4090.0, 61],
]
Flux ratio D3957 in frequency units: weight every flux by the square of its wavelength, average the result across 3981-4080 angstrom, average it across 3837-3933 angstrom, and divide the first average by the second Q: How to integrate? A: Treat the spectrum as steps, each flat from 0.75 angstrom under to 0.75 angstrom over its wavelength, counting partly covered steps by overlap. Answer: 1.7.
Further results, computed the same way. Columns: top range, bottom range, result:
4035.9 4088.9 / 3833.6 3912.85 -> 1.74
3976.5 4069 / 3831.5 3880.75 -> 1.80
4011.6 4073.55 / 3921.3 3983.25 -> 1.76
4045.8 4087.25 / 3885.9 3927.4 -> 1.54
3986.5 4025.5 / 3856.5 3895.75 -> 1.69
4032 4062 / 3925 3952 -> 1.91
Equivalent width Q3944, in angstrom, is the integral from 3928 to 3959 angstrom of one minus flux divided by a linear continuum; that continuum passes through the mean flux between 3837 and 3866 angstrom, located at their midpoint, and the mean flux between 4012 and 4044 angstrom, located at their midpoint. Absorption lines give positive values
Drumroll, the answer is 8.8 angstrom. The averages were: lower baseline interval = 33.2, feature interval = 33.4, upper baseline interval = 58.2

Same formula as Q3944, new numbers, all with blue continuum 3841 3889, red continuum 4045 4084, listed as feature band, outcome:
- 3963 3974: 5.0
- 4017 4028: -1.9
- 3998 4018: -2.9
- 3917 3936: 5.0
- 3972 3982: 1.6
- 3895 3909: -0.2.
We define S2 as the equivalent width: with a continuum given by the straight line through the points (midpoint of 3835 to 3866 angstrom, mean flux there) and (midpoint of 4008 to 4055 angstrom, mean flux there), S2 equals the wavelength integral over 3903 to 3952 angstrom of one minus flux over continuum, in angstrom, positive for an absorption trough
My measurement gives 8.9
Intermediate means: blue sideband 32.7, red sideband 57.3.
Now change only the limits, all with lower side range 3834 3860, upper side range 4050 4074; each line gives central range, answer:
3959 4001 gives 4.74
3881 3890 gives 0.49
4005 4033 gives -4.15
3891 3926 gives -1.58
